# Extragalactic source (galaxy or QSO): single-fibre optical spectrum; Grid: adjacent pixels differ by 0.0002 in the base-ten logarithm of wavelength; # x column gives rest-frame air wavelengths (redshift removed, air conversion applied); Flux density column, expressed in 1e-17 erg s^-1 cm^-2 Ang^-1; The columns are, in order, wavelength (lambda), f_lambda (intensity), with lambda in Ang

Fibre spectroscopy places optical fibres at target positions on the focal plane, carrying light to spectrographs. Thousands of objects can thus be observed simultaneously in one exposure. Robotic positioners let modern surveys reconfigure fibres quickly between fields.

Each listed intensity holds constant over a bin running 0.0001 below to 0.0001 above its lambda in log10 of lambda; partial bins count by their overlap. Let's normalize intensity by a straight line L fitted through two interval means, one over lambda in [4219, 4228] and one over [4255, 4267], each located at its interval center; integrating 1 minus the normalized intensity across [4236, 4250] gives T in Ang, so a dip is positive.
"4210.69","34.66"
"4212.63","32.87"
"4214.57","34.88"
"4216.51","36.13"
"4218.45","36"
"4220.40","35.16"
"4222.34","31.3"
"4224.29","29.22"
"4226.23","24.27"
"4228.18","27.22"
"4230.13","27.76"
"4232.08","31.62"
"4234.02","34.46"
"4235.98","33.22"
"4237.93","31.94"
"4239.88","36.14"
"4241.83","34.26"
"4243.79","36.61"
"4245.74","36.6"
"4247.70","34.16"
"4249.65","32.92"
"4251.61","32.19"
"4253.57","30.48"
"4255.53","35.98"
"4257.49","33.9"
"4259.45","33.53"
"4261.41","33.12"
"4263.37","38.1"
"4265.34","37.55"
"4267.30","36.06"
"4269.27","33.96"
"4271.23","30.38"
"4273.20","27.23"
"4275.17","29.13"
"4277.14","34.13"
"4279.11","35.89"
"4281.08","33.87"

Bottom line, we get -0.8 Ang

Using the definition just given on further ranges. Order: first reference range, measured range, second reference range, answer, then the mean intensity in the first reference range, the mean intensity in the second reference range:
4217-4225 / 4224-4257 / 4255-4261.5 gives 1.3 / 33.2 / 34.2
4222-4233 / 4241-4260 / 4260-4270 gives -0.7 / 28.4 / 35.7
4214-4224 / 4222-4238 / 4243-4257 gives 2.0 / 34.3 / 34.1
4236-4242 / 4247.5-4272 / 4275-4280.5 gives -0.2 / 34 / 33.7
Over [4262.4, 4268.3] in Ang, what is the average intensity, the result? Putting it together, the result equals 37.2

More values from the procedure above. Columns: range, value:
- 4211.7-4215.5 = 33.9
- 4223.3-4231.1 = 27.1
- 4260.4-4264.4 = 35.6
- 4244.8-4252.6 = 33.9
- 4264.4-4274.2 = 33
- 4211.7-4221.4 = 35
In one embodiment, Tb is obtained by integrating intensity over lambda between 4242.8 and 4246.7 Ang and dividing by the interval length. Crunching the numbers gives 36.6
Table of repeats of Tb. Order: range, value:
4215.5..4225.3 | 33.5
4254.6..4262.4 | 34.2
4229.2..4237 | 31.8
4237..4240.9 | 34.1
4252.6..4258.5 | 33.5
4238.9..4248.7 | 35.6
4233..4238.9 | 33.2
